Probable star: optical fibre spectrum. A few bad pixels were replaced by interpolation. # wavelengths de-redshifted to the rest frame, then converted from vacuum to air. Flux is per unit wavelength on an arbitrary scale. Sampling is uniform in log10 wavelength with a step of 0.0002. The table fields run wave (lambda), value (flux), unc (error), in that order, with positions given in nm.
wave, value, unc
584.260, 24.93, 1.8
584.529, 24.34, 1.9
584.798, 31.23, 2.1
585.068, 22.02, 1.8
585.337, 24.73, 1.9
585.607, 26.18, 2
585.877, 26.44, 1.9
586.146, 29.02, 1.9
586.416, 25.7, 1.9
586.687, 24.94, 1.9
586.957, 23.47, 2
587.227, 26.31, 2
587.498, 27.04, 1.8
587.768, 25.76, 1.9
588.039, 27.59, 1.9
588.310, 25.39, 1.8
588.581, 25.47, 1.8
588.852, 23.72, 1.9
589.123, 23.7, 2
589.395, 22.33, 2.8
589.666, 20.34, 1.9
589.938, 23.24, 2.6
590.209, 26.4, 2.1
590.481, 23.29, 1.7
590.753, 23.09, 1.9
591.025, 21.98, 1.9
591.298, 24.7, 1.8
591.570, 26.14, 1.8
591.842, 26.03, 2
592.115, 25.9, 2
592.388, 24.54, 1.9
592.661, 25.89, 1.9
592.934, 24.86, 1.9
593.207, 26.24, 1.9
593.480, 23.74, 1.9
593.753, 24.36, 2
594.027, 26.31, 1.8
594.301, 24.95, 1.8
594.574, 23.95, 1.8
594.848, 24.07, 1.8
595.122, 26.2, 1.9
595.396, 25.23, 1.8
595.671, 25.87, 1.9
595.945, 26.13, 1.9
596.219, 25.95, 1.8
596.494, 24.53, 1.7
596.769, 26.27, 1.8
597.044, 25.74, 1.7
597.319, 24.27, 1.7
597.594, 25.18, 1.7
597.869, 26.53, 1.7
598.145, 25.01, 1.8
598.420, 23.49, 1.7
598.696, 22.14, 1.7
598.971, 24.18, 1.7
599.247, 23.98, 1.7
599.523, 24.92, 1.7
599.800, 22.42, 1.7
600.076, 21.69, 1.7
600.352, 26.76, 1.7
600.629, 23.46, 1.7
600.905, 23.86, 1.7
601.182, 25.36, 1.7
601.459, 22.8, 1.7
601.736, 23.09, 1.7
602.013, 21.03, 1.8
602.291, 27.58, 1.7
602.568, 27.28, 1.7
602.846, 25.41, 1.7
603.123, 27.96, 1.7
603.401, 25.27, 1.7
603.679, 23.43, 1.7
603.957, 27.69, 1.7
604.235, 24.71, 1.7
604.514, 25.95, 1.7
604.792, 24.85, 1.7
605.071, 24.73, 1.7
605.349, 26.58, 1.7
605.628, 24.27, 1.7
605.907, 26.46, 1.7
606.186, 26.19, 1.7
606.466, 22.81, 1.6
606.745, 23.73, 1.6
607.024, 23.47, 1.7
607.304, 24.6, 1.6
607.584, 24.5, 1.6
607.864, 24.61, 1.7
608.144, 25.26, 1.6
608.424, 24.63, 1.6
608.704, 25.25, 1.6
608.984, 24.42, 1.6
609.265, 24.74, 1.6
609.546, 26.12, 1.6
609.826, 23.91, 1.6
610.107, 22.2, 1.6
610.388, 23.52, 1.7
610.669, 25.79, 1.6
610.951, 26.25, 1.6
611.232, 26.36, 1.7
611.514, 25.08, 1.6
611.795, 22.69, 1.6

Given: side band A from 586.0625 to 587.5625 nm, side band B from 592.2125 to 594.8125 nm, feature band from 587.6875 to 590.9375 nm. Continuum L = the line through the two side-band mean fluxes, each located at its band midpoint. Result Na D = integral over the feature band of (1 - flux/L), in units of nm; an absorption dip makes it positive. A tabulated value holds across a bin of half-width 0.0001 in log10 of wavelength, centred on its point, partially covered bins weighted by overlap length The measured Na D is 0.18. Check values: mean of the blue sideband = 25.9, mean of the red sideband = 25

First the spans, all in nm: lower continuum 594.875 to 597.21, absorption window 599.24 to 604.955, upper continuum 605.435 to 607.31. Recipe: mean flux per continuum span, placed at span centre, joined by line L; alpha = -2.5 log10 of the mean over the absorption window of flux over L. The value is 0.01 mag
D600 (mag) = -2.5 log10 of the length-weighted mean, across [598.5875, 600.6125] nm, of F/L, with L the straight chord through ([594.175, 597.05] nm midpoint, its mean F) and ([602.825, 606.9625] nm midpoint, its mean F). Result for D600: 0.07 mag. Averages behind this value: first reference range 25.3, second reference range 25.3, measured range 23.7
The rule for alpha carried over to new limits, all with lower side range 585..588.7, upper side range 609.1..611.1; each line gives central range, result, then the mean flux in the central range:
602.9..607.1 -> -0.015 mag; 25.2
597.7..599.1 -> 0.040 mag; 24.3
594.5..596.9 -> -0.001 mag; 25.4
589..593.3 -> 0.057 mag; 24.3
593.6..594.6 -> 0.019 mag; 25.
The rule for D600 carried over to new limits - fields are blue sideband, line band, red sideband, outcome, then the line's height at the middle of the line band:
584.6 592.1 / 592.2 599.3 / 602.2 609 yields 0.01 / 25.1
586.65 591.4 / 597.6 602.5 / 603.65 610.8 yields 0.02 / 24.6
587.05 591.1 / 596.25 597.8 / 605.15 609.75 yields -0.03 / 24.6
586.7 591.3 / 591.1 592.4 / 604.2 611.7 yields -0.04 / 24.4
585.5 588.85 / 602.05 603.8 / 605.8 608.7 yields -0.04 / 24.9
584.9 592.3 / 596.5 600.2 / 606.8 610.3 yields 0.02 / 24.7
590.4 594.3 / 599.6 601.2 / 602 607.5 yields 0.06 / 25.1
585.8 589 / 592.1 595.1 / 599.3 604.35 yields 0.02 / 25.4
